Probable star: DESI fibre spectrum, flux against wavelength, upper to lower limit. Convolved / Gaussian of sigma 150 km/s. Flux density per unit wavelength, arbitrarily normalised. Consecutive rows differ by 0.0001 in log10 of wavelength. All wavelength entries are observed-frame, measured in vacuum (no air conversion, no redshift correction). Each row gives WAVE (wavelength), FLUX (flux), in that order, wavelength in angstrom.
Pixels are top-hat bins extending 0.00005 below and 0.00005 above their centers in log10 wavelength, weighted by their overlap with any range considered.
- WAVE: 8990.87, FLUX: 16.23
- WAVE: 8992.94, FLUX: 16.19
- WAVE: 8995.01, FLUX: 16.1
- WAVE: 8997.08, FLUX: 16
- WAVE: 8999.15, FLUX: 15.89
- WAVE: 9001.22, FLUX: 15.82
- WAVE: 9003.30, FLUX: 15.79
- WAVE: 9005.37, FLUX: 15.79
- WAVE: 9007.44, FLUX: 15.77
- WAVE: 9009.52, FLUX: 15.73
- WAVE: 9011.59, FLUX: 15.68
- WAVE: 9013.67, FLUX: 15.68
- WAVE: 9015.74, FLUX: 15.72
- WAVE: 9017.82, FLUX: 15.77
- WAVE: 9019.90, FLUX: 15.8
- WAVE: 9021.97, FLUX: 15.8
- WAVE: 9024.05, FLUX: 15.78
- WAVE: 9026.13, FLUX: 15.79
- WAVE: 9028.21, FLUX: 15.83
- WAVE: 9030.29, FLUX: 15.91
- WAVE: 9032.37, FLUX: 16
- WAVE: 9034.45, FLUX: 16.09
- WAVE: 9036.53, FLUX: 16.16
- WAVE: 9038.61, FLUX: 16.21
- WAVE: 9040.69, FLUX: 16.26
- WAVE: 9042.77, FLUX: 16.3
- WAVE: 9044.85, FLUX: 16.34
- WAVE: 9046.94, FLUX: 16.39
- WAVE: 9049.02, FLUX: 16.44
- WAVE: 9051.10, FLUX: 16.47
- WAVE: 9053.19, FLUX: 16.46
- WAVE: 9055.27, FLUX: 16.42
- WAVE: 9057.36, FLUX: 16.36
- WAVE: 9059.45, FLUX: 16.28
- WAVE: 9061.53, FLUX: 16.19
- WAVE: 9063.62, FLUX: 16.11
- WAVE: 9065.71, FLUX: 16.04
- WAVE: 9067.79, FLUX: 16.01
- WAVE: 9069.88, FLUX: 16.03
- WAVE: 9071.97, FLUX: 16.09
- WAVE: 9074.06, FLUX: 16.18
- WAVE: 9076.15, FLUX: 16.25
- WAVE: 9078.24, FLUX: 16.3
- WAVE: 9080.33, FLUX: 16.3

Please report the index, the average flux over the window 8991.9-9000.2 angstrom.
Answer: 16.1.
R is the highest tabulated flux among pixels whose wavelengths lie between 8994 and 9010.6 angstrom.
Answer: 16.1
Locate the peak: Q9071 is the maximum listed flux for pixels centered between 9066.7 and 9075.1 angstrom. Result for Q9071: 16.18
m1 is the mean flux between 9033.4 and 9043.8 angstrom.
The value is 16.2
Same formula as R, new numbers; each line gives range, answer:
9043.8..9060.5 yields 16.47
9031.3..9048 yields 16.39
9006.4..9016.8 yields 15.77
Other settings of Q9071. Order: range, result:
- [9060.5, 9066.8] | 16.19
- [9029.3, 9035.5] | 16.09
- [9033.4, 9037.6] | 16.16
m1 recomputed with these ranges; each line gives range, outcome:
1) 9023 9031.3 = 15.8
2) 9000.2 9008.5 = 15.8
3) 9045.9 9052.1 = 16.5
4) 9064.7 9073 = 16.1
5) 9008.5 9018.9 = 15.7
